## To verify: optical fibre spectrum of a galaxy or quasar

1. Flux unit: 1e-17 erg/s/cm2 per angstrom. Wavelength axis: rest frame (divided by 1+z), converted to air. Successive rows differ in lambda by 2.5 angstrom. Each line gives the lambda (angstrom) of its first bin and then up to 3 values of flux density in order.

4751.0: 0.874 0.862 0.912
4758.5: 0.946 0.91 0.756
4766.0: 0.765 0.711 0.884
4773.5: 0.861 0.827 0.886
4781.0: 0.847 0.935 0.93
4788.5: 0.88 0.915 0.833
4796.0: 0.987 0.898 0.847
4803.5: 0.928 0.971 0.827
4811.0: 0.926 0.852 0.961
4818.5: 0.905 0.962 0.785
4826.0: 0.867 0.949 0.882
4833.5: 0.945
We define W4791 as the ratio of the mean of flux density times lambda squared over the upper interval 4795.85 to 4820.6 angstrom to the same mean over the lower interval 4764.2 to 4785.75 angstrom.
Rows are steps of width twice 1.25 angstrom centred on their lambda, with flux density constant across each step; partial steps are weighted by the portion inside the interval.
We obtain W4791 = 1.09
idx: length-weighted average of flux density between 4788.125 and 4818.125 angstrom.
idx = 0.903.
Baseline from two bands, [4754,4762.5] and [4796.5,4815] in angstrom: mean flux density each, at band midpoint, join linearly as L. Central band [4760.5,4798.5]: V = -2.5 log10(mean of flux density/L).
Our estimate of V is 0.05 mag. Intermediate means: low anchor 0.912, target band 0.862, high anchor 0.897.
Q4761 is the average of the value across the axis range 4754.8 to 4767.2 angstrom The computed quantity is 0.858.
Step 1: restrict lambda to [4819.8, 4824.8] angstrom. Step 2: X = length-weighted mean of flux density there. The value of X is 0.873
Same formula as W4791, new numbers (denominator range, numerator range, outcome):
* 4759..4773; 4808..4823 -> 1.13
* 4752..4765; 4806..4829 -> 1.05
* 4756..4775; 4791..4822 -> 1.10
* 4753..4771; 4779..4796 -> 1.08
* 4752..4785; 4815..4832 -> 1.08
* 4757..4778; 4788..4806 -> 1.10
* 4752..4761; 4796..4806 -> 1.03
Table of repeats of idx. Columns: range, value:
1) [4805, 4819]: 0.906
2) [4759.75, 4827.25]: 0.876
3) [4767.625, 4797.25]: 0.877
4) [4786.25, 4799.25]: 0.905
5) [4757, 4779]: 0.838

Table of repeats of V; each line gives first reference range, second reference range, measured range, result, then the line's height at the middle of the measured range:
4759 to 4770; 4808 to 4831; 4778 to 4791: -0.08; 0.833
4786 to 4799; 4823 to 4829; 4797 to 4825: -0.02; 0.884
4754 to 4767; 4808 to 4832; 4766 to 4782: 0.05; 0.868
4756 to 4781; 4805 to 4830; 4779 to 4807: -0.04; 0.871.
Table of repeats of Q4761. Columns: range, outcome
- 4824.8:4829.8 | 0.908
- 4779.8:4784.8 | 0.892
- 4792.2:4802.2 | 0.892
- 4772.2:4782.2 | 0.855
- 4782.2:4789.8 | 0.915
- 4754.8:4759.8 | 0.929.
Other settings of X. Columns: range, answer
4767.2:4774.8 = 0.818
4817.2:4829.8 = 0.894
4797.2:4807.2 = 0.911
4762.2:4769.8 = 0.746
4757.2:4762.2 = 0.928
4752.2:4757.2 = 0.887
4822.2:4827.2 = 0.827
